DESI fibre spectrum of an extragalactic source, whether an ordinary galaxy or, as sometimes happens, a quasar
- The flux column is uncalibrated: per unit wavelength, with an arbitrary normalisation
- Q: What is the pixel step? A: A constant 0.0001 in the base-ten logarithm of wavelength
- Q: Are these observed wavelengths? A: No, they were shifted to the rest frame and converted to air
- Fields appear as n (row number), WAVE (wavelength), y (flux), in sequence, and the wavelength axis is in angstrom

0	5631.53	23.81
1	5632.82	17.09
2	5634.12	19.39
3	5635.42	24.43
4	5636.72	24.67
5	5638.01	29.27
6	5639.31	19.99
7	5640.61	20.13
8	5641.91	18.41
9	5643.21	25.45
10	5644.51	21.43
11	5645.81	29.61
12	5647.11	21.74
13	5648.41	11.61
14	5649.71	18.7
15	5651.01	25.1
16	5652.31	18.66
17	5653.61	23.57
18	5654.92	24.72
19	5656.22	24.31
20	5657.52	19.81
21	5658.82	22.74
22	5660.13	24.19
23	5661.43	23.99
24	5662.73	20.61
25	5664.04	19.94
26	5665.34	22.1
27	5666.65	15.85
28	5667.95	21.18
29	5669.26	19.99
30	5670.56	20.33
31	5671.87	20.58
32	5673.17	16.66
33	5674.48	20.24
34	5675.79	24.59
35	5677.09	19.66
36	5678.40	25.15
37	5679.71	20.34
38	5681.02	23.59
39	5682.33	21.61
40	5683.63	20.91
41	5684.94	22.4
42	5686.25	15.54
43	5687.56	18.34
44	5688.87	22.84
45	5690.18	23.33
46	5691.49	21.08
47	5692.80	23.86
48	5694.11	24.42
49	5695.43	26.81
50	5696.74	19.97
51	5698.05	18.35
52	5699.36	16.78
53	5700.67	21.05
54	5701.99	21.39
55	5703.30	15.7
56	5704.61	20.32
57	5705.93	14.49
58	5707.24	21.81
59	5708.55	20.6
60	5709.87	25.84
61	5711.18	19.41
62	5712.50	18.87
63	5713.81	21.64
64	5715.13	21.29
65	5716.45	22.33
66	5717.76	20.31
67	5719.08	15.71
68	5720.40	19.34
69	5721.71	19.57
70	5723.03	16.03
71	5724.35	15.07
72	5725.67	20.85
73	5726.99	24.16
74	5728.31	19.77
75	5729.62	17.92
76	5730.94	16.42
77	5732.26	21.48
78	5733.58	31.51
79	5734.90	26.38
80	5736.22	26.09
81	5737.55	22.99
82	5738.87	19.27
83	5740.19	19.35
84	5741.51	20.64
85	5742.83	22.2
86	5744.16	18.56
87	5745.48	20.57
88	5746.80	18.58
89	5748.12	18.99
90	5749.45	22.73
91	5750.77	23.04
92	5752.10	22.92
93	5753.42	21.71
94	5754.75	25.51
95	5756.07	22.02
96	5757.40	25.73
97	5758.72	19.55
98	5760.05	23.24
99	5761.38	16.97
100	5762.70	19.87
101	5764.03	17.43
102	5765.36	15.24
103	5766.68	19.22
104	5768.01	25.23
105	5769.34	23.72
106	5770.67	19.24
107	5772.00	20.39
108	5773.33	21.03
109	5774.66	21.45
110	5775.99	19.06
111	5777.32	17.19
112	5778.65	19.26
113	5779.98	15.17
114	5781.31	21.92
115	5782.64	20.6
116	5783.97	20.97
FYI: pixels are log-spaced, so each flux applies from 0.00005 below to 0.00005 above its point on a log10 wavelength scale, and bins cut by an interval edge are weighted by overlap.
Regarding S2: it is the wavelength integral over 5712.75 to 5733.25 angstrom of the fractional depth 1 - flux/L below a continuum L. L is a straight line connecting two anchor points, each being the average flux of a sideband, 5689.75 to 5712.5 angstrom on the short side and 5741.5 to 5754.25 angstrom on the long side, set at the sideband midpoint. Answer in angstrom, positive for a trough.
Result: 1.3 angstrom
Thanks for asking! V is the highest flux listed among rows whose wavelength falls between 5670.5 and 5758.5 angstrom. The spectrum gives 31.51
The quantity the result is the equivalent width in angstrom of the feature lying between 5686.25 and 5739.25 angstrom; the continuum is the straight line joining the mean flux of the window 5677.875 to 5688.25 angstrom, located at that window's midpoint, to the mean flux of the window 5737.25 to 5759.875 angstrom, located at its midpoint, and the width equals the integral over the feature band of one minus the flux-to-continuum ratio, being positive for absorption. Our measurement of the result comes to 1.0 angstrom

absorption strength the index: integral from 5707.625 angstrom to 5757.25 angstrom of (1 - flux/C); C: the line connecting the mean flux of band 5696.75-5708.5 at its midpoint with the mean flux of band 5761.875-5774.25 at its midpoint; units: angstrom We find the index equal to -4.2 angstrom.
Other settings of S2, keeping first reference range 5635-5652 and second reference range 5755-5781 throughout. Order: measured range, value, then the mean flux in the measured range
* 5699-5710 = 0.86 angstrom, 19.6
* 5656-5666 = -0.07 angstrom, 22.1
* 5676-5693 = 0.09 angstrom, 21.5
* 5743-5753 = -0.18 angstrom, 20.9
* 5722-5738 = -0.54 angstrom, 21.5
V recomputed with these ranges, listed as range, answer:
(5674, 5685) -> 25.15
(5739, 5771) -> 25.73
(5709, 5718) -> 25.84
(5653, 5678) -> 24.72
